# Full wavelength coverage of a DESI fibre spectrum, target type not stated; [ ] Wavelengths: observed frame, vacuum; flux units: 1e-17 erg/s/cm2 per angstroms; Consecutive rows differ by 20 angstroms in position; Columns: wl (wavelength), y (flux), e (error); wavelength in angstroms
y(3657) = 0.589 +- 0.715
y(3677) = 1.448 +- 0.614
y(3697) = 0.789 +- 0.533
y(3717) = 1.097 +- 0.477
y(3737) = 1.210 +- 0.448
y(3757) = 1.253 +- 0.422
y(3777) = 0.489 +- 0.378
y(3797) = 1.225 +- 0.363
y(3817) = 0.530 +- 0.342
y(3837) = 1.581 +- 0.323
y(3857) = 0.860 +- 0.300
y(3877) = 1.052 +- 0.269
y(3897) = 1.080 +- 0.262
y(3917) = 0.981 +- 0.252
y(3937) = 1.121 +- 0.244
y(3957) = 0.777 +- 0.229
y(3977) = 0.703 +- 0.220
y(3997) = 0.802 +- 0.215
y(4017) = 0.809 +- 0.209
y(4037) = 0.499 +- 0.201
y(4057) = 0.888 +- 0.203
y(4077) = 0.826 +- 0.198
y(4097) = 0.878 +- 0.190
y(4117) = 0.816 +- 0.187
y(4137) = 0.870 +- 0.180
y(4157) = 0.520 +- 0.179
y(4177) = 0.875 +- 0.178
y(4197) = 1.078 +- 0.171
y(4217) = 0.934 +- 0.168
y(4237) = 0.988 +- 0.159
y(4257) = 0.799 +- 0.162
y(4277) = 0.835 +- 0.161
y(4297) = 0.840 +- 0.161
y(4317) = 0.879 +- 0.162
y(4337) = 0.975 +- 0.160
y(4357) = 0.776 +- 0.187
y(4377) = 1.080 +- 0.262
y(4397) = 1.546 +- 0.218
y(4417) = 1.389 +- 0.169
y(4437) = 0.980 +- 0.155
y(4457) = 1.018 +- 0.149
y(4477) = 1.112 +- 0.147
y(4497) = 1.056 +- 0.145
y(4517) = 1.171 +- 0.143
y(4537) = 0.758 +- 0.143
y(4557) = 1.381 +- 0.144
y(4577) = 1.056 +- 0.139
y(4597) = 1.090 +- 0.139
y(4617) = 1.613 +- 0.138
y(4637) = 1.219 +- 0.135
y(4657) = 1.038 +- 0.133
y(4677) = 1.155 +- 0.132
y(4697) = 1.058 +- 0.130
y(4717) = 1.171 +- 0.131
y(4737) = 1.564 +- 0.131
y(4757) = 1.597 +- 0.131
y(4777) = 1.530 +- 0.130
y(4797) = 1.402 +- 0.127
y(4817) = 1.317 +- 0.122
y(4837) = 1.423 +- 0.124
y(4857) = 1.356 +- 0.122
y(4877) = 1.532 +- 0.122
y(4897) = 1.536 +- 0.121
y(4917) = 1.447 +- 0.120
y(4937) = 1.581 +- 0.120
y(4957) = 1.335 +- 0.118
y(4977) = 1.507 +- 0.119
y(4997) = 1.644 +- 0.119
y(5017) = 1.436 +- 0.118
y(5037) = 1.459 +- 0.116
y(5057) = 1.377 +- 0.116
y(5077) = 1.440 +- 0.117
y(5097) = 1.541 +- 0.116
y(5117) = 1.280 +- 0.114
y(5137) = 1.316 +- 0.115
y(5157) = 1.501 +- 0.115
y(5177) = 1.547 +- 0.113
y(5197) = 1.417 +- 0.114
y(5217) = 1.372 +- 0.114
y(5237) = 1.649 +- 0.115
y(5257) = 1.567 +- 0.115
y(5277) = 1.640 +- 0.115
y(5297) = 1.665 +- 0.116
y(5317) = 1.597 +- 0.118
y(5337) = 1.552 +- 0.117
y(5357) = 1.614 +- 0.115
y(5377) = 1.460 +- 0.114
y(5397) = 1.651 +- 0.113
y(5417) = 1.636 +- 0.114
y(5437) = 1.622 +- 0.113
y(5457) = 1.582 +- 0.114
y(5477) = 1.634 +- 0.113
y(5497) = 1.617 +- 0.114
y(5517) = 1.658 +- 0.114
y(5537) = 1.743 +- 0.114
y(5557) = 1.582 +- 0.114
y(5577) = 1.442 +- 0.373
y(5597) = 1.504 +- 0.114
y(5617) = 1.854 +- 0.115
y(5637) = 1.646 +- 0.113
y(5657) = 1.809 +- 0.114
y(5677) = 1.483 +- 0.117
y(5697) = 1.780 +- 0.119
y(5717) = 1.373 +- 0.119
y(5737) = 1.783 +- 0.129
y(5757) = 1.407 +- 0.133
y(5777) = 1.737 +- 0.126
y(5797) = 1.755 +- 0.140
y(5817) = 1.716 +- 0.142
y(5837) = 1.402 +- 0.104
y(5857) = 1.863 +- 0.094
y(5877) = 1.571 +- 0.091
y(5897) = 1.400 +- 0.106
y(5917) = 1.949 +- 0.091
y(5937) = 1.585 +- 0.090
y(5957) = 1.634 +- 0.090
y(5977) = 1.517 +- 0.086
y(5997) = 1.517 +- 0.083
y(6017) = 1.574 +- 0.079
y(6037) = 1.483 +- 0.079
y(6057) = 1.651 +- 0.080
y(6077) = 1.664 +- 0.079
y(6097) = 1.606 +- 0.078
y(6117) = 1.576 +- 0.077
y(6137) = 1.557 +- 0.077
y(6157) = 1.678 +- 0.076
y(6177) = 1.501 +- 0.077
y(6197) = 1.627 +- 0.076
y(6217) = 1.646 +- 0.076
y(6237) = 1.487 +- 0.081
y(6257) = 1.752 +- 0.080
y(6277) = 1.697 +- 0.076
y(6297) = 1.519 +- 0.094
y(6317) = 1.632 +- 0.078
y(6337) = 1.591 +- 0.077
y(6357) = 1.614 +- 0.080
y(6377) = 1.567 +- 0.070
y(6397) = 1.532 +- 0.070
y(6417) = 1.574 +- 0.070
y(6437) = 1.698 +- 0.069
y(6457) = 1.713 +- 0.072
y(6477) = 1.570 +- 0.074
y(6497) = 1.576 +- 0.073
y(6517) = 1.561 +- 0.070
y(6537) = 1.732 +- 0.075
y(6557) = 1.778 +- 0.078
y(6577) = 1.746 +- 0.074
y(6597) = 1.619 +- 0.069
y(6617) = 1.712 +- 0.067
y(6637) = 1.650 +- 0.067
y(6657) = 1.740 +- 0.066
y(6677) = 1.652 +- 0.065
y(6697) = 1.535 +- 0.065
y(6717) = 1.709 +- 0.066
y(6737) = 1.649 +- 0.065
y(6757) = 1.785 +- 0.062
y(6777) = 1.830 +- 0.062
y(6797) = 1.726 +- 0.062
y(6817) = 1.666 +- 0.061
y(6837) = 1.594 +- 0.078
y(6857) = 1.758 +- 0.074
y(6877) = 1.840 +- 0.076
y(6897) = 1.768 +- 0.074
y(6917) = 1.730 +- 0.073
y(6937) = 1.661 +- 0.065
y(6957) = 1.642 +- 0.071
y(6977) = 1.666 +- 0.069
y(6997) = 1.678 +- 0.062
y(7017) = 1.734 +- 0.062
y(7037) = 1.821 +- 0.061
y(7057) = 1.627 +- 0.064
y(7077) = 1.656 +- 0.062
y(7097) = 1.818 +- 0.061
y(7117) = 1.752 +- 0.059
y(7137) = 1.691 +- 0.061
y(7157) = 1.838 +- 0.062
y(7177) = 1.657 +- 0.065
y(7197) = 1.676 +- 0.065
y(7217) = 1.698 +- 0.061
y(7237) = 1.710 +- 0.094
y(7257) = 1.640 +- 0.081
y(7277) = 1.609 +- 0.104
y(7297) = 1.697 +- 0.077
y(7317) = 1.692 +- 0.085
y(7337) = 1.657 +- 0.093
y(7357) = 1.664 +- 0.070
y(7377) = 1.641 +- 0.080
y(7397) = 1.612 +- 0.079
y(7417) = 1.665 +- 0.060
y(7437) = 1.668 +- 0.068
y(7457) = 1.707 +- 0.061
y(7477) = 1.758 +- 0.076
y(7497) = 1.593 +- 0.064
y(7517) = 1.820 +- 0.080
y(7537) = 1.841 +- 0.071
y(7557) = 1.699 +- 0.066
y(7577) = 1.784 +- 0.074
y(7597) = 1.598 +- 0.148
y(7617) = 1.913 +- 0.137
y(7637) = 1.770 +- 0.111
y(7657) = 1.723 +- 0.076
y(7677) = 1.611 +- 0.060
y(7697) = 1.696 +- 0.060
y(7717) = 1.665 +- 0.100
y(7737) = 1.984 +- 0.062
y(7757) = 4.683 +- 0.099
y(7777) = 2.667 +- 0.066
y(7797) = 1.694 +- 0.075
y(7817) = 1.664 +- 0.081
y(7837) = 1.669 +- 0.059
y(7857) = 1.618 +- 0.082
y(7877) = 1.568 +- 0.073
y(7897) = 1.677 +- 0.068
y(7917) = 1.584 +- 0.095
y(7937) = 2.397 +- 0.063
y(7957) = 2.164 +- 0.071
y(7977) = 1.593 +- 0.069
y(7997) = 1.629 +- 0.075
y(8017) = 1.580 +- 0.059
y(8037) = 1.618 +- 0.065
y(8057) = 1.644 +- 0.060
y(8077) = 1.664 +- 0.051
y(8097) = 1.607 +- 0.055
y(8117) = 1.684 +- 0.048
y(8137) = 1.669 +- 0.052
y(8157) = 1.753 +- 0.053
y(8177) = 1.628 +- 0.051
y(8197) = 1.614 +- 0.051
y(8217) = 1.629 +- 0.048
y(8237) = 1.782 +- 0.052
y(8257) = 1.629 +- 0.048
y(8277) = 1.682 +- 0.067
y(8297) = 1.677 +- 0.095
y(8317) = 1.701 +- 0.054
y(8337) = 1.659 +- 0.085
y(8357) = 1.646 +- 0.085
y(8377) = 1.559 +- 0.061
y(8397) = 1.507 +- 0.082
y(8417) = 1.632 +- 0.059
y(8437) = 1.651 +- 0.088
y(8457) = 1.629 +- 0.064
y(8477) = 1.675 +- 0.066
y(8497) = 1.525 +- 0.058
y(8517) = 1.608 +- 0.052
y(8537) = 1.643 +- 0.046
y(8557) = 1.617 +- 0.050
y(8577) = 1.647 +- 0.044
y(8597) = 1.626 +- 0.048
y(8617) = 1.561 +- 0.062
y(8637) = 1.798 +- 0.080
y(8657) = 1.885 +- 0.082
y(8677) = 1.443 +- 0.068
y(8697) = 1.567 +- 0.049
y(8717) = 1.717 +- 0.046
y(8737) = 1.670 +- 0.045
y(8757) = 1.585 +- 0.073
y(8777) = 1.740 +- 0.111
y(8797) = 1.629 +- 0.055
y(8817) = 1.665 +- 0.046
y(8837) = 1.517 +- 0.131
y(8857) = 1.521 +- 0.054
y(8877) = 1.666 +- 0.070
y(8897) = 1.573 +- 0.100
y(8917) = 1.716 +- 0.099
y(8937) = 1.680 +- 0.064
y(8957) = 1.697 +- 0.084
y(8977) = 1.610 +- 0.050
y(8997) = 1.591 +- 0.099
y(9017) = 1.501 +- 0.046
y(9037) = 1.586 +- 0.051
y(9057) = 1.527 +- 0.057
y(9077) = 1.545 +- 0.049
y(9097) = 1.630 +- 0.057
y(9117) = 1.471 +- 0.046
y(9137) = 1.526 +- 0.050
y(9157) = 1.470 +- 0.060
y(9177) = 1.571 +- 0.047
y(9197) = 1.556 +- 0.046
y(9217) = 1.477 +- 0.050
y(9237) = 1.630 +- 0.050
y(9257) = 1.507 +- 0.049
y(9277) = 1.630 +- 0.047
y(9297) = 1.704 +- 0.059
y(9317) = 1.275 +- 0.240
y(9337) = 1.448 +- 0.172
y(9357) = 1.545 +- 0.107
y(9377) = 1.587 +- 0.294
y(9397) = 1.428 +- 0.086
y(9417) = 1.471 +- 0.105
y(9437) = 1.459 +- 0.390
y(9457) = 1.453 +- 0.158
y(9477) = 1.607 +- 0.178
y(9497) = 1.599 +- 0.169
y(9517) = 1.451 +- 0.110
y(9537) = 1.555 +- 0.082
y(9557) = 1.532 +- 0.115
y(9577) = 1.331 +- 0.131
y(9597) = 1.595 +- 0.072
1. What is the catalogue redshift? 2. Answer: 0.18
